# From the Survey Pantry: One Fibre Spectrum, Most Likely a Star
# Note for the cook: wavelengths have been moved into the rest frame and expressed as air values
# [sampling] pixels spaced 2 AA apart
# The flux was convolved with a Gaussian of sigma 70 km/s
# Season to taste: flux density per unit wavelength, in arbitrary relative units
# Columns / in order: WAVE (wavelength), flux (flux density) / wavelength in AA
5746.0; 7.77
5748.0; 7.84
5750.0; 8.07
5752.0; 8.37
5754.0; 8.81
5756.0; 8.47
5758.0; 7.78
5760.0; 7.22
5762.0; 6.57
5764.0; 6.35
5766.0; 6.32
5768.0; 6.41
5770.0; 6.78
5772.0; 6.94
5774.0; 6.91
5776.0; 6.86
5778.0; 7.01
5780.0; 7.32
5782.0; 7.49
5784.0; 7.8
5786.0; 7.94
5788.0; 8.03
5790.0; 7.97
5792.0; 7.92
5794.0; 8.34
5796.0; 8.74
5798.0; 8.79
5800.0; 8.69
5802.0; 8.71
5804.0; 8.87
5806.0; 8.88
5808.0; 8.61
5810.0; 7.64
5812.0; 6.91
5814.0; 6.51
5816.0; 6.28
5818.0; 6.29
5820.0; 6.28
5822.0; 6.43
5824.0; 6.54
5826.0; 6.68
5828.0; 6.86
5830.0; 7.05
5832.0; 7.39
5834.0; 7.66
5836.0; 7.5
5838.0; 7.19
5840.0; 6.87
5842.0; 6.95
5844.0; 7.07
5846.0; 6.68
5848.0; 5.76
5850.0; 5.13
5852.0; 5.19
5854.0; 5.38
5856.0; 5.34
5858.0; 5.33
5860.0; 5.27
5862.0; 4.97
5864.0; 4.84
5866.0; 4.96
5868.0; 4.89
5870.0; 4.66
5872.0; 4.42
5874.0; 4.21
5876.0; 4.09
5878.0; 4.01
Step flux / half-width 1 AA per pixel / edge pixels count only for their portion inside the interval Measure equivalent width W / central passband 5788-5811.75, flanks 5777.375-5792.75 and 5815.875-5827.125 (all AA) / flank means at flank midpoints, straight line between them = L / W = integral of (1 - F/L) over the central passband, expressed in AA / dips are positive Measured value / -4.1 AA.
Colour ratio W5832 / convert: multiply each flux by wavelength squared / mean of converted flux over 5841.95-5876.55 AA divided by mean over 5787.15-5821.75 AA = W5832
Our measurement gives 0.68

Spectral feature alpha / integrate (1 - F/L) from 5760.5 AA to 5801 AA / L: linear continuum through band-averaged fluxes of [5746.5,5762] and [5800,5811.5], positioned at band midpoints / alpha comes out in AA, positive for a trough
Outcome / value 3.9 AA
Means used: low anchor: 7.97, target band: 7.46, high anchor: 8.48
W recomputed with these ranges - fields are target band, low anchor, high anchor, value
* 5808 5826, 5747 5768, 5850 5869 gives -1.7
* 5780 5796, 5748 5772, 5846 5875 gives -2.9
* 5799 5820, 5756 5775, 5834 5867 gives -4.1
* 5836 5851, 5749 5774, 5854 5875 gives -3.3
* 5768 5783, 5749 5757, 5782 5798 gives 2.2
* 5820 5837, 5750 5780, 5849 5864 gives -3.4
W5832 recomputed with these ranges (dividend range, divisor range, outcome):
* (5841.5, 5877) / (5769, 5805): 0.69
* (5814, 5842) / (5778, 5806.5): 0.84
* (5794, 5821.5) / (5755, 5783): 1.12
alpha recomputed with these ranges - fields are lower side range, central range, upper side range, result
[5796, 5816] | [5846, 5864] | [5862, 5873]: 0.3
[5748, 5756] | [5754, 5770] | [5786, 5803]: 2.4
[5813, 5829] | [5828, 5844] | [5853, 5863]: -3.2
